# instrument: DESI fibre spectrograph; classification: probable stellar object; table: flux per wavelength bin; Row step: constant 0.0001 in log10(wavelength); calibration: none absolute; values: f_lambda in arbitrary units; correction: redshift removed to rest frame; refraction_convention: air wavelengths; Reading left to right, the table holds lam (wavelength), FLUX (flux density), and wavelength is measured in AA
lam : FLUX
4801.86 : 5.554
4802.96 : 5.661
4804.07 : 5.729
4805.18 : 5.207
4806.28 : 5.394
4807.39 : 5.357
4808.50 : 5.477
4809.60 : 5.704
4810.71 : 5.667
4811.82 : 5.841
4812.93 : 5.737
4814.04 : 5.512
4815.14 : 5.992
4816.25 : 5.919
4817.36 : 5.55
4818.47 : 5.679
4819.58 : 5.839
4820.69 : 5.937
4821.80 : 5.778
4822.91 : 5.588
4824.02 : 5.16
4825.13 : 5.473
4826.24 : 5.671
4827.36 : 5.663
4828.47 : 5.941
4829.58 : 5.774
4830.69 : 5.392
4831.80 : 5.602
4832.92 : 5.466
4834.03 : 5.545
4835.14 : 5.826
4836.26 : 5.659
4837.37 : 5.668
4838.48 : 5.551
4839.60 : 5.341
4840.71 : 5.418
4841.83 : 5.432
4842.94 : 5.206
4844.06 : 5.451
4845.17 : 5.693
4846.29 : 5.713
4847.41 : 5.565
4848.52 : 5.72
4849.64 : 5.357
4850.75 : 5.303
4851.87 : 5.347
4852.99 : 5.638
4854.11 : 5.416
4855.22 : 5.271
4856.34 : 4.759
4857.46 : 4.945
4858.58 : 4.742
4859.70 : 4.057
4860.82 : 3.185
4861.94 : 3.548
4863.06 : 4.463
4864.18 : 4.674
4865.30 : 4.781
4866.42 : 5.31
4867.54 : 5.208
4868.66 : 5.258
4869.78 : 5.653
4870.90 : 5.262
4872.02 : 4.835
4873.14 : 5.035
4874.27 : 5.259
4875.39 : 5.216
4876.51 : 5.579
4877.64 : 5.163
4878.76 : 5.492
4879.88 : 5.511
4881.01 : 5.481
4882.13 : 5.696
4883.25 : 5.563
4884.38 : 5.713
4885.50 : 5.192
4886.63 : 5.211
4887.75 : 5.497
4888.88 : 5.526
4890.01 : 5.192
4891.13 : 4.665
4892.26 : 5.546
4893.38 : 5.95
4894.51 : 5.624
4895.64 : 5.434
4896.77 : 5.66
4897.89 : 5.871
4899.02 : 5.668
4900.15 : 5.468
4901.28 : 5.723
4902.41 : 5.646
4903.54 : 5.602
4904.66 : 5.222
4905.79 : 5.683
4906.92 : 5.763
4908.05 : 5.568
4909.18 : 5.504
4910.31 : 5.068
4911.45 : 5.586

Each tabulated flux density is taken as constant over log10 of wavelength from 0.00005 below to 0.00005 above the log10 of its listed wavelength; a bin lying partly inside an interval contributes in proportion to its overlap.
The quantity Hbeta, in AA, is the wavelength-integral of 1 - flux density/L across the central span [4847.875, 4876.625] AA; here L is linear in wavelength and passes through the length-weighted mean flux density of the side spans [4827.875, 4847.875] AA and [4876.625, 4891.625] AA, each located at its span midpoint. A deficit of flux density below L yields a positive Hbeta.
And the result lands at 2.6 AA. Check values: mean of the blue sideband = 5.57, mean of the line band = 4.99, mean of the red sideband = 5.39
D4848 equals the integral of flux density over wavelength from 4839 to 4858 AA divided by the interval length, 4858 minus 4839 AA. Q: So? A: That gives 5.39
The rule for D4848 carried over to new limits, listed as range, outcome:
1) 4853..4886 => 5.05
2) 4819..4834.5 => 5.63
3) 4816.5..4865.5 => 5.32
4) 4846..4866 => 4.91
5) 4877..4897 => 5.45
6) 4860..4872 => 4.73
